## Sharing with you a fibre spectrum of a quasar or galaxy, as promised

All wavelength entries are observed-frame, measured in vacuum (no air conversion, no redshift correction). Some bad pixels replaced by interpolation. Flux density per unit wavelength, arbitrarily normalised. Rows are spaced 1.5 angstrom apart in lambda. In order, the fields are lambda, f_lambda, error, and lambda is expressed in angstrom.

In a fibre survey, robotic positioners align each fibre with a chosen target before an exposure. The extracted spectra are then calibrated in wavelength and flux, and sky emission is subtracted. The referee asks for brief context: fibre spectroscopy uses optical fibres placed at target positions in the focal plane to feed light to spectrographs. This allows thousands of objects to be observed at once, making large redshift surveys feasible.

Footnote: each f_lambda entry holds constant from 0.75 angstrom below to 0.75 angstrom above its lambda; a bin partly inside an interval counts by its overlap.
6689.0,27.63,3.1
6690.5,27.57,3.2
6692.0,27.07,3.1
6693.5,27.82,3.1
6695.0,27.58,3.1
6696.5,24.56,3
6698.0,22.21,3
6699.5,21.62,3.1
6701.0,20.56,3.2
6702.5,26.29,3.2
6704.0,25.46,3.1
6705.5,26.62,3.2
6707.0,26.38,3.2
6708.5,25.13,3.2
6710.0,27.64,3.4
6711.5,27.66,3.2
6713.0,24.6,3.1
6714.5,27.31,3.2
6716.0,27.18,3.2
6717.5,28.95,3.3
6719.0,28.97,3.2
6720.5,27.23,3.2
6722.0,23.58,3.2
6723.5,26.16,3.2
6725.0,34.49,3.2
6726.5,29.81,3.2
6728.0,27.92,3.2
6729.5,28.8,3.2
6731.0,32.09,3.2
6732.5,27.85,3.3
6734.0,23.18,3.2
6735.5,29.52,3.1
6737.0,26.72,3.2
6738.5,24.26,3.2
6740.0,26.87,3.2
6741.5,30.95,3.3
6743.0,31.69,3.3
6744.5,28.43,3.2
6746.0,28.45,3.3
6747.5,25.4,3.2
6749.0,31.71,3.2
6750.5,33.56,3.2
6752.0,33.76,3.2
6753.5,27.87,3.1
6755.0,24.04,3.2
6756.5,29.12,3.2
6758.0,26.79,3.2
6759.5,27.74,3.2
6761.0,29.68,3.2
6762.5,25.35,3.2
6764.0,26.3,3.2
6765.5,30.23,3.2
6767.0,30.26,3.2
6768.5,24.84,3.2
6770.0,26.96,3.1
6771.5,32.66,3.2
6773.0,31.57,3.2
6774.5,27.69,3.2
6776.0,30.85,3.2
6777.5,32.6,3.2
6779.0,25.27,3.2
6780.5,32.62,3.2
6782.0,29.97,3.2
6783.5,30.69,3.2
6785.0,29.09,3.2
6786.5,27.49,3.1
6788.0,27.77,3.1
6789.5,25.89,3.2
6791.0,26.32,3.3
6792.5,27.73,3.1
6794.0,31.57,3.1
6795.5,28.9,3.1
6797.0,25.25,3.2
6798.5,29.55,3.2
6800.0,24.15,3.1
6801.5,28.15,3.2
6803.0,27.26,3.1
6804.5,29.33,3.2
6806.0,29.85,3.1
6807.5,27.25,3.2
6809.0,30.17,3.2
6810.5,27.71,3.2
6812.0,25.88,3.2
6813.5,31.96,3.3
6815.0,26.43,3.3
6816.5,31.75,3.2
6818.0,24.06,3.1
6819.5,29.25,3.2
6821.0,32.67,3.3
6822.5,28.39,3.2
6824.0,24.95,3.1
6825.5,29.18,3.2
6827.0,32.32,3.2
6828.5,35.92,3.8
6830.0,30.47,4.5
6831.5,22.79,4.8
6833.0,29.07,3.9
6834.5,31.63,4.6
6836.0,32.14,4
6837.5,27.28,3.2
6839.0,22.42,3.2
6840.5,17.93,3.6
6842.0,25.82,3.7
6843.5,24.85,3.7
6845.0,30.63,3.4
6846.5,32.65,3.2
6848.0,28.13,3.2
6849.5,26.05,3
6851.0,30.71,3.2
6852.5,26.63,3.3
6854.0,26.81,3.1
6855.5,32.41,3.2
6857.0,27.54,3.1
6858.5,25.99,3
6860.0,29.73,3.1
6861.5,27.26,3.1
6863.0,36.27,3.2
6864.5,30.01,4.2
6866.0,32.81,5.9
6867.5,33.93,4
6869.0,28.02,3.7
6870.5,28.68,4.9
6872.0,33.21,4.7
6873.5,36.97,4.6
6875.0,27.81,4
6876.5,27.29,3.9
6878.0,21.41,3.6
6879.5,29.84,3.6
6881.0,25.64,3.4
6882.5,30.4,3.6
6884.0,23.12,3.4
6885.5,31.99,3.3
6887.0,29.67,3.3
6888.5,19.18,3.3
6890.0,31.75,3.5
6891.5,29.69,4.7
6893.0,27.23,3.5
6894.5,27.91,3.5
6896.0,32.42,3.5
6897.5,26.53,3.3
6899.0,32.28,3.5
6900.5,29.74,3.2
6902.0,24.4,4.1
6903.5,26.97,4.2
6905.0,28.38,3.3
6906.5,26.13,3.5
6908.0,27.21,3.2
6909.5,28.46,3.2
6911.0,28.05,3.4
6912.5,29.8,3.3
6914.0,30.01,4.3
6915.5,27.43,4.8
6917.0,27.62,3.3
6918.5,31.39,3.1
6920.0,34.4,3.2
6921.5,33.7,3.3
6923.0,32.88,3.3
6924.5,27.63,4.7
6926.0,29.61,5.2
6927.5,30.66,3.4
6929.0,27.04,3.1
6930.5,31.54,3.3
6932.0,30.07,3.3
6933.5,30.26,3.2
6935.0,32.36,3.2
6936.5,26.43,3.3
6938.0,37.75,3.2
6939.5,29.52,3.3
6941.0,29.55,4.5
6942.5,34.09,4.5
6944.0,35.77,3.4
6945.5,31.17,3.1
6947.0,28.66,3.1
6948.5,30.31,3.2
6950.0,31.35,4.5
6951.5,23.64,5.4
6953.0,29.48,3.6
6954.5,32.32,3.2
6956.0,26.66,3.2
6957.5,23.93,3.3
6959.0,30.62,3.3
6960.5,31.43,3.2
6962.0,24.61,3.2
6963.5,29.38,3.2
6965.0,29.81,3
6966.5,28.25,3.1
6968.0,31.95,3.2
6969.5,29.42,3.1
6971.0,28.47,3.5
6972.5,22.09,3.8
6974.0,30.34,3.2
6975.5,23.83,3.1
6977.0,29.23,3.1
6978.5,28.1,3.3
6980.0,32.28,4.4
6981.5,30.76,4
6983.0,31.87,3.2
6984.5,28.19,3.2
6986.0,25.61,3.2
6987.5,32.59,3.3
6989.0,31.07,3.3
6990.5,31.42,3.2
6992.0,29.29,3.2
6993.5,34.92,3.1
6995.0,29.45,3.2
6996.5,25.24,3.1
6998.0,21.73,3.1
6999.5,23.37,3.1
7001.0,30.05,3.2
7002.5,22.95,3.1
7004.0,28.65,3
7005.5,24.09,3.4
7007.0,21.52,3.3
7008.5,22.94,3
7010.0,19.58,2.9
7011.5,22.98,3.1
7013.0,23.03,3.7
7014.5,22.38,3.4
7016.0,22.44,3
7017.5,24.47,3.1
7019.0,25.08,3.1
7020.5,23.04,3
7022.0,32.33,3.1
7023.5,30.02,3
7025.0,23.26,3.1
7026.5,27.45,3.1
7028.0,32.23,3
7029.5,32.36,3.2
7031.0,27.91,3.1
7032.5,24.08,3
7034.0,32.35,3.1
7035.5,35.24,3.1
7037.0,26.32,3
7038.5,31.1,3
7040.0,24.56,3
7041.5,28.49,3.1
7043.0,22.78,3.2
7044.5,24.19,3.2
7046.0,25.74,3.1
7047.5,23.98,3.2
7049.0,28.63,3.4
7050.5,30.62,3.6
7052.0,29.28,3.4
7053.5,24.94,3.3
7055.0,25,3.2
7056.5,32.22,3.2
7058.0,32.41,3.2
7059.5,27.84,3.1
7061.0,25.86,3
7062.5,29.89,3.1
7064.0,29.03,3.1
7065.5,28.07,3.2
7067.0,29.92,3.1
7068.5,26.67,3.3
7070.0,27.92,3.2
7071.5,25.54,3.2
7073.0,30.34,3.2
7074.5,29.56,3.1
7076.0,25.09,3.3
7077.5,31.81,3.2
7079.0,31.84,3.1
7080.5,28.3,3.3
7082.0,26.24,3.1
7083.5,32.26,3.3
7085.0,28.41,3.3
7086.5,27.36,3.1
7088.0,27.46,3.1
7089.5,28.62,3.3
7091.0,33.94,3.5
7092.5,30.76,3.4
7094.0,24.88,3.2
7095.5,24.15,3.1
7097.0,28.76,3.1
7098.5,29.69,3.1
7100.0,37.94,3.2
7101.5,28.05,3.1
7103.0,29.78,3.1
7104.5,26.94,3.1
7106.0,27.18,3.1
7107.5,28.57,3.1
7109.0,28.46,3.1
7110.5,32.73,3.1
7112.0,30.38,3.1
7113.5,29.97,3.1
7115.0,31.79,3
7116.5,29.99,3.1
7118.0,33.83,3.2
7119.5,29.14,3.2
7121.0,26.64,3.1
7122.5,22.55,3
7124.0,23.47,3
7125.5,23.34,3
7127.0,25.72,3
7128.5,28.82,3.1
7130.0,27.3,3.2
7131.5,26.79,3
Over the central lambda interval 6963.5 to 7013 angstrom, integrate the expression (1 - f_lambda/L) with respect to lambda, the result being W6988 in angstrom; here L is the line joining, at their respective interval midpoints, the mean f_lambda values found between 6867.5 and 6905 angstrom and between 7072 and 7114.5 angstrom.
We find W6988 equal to 2.3 angstrom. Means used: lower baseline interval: 28.5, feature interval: 27.5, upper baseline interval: 29.3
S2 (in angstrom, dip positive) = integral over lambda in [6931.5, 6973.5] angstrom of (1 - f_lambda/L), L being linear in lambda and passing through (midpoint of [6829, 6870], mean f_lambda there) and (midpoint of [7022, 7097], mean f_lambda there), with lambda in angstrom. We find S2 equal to -1.7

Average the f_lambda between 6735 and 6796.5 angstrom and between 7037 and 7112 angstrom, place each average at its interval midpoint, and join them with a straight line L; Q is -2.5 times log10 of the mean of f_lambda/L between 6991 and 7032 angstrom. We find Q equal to 0.10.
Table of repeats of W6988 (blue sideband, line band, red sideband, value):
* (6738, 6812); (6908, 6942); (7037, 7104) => -2.1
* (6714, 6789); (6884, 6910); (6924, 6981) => 1.0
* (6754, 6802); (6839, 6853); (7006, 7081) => 0.6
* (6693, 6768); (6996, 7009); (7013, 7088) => 1.5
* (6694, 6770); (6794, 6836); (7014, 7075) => -1.9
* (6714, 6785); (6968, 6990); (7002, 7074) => -1.4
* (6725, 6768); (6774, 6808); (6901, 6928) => 0.3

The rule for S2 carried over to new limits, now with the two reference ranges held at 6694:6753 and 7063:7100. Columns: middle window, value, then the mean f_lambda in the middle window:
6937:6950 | -1.7 angstrom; 32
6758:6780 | -0.8 angstrom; 28.7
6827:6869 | -1.4 angstrom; 28.9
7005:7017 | 2.6 angstrom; 22.4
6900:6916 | 0.2 angstrom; 27.8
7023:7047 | 0.6 angstrom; 27.9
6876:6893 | 0.5 angstrom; 27.3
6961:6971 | -0.2 angstrom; 28.9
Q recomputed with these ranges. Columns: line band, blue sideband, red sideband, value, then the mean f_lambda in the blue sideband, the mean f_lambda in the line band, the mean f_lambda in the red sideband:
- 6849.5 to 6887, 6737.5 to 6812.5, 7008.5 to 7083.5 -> -0.04 mag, 28.6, 29.3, 27.4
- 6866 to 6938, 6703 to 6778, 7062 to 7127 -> -0.03 mag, 28.2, 29.2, 28.7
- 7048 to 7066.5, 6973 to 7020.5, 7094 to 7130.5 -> -0.04 mag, 26.7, 28.6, 28.5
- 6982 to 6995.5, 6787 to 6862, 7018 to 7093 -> -0.08 mag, 28.2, 30.5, 28.3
